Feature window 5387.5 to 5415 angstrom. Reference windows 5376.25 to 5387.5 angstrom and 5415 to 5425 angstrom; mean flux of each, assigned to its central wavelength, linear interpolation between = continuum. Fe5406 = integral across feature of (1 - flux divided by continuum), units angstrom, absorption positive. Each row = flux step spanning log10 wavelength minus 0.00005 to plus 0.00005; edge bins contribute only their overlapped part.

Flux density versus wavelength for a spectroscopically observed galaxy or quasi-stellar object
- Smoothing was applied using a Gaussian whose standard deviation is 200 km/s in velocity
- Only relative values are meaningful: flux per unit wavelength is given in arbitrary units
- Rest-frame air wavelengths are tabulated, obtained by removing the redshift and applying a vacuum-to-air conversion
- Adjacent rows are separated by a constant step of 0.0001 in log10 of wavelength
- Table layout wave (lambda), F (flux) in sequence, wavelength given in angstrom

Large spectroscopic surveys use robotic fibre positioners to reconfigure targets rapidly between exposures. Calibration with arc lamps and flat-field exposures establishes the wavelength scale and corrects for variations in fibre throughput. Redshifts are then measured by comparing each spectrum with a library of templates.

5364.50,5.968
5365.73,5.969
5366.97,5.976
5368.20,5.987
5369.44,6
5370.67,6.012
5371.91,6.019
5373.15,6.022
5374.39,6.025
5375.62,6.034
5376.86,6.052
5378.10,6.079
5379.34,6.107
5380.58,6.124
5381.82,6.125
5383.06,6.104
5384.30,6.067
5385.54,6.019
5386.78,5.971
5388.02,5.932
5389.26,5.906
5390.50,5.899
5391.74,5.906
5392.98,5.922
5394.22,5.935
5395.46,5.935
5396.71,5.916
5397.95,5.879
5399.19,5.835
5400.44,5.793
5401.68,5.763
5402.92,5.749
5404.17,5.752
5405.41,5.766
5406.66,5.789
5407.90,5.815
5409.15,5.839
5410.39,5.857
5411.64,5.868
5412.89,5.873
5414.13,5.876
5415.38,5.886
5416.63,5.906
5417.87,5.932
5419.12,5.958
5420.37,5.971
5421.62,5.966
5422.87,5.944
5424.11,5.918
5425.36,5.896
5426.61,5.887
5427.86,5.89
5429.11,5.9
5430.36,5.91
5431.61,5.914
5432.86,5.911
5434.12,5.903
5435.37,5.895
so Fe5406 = 0.7 angstrom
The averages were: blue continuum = 6.07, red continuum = 5.94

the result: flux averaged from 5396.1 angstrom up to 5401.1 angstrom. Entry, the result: 5.86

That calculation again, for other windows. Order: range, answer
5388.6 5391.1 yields 5.91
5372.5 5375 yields 6.01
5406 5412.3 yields 5.83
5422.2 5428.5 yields 5.91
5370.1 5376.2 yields 6.02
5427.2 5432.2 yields 5.9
